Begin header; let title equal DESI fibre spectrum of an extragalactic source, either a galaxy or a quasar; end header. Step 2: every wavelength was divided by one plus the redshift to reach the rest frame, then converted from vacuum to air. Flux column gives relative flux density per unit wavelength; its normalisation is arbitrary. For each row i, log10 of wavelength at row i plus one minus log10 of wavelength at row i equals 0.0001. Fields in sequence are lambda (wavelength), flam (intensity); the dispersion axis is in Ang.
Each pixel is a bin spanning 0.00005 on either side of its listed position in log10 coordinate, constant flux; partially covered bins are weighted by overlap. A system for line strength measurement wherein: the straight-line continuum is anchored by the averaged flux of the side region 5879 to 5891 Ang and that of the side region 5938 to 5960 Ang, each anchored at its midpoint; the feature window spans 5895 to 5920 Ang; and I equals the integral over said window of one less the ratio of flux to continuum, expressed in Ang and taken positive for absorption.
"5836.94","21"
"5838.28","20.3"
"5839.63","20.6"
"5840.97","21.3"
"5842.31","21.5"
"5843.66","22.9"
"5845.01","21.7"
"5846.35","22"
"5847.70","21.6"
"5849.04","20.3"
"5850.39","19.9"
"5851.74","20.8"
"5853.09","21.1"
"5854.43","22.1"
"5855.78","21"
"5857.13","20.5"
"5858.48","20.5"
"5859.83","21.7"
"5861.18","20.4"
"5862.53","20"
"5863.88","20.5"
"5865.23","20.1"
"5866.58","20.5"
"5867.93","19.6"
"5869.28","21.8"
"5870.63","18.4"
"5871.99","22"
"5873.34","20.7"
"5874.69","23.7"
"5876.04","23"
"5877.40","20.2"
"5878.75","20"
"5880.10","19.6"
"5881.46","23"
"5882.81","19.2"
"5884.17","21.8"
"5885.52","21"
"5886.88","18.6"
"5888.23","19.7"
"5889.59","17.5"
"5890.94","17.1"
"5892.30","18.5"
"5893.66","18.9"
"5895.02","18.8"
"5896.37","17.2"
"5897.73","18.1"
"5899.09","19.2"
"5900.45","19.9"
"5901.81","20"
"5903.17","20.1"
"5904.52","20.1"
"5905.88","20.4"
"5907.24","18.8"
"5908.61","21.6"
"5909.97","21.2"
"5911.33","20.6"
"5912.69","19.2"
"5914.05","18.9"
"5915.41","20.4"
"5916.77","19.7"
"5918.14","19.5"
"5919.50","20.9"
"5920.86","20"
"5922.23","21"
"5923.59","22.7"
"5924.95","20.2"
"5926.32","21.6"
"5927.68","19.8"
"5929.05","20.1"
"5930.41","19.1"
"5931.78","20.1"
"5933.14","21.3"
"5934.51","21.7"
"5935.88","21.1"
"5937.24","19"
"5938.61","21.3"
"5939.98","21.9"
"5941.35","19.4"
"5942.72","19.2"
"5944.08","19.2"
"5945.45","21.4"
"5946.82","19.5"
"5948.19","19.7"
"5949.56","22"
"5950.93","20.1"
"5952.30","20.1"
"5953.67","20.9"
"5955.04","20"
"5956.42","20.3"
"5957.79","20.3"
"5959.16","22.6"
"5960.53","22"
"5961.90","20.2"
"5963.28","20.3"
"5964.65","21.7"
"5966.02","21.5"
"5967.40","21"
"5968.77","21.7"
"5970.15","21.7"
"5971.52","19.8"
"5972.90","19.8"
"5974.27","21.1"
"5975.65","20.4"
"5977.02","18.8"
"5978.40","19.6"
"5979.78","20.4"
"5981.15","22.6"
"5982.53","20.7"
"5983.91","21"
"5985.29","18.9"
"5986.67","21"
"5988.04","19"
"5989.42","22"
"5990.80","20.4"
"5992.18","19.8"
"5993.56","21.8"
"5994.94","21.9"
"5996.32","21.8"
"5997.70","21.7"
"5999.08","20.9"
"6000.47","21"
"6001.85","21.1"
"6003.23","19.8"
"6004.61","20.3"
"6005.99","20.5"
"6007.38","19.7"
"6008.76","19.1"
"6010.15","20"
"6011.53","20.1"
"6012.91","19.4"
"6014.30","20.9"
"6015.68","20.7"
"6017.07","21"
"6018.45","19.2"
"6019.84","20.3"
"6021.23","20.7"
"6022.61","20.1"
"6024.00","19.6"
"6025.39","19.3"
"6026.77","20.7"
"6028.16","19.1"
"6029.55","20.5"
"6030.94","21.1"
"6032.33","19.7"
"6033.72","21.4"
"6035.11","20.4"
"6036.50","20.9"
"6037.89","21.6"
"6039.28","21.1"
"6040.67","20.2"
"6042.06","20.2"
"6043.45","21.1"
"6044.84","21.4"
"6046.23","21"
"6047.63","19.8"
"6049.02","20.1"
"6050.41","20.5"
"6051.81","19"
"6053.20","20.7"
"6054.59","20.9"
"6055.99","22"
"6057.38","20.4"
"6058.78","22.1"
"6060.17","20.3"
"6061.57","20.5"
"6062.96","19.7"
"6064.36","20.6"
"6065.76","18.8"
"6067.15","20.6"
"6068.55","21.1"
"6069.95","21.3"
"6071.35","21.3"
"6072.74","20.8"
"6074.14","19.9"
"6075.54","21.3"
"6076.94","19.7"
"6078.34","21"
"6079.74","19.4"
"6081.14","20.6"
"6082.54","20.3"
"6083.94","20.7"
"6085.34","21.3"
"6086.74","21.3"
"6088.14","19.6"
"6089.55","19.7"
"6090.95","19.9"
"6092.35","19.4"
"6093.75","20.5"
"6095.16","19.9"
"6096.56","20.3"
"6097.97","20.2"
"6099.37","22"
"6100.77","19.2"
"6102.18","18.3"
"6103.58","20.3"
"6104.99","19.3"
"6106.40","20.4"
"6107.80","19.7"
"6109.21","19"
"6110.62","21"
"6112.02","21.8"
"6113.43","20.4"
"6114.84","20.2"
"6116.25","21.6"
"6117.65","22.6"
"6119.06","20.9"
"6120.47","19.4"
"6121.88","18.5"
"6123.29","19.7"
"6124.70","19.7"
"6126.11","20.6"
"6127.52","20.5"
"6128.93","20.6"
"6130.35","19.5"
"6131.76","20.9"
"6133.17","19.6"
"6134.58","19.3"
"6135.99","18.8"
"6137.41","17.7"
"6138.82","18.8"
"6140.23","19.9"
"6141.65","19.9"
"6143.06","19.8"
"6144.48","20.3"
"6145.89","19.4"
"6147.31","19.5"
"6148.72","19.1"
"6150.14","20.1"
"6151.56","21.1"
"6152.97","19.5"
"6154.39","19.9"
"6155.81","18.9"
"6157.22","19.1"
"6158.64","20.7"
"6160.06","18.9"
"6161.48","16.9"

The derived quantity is 0.45 Ang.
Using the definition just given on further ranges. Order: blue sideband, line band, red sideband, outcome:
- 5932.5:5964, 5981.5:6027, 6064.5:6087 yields 0.3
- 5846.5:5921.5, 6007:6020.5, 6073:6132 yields 0.1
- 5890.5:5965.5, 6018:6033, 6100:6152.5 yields 0.0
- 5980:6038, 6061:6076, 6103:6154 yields -0.2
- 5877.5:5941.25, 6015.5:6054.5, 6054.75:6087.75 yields 0.2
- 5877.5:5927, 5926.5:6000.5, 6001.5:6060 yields -1.9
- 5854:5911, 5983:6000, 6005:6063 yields -0.4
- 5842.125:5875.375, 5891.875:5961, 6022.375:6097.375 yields 2.1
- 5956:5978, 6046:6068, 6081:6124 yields 0.0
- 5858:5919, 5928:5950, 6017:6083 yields -0.2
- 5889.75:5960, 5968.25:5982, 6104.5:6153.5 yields -0.4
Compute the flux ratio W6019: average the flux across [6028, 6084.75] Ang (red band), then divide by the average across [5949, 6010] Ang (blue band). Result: 0.99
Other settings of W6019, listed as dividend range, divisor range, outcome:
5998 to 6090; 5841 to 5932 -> 1.01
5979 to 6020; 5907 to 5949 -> 1.01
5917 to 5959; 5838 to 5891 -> 0.99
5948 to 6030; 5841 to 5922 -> 1.01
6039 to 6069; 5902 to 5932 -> 1.01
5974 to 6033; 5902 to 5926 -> 1.00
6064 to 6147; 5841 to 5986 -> 0.99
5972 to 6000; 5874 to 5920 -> 1.04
